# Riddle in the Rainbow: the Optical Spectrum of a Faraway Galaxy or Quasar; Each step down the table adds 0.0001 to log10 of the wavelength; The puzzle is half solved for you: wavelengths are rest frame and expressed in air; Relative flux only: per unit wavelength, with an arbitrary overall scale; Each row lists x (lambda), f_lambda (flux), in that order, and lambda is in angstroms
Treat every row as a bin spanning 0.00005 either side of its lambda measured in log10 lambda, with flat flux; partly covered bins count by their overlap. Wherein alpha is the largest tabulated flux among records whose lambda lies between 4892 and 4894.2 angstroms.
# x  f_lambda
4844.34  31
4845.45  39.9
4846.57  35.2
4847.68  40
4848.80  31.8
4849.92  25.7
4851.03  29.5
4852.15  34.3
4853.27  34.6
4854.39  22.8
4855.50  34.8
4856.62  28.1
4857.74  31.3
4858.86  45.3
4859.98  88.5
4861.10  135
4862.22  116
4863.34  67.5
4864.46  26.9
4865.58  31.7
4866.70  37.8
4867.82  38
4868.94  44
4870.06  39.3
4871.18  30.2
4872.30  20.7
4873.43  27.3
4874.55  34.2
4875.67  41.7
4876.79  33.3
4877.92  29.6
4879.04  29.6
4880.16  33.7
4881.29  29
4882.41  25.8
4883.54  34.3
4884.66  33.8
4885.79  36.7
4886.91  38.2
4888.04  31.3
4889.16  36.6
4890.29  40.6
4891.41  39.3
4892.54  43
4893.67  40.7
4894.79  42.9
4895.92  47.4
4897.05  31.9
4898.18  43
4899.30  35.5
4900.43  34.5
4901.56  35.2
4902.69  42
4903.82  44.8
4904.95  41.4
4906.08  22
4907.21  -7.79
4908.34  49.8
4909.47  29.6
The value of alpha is 43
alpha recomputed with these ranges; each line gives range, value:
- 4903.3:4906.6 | 44.8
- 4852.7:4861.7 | 135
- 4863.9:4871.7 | 44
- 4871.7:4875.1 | 34.2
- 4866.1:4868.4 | 38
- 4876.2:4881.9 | 33.7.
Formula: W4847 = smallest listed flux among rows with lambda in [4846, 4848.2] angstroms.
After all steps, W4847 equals 35.2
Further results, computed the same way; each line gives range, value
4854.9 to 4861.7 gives 28.1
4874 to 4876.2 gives 34.2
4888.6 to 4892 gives 36.6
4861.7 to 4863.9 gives 67.5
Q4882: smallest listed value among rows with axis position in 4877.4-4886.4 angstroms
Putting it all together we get 25.8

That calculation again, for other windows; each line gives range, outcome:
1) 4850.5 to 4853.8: 29.5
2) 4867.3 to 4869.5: 38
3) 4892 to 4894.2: 40.7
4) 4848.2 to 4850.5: 25.7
